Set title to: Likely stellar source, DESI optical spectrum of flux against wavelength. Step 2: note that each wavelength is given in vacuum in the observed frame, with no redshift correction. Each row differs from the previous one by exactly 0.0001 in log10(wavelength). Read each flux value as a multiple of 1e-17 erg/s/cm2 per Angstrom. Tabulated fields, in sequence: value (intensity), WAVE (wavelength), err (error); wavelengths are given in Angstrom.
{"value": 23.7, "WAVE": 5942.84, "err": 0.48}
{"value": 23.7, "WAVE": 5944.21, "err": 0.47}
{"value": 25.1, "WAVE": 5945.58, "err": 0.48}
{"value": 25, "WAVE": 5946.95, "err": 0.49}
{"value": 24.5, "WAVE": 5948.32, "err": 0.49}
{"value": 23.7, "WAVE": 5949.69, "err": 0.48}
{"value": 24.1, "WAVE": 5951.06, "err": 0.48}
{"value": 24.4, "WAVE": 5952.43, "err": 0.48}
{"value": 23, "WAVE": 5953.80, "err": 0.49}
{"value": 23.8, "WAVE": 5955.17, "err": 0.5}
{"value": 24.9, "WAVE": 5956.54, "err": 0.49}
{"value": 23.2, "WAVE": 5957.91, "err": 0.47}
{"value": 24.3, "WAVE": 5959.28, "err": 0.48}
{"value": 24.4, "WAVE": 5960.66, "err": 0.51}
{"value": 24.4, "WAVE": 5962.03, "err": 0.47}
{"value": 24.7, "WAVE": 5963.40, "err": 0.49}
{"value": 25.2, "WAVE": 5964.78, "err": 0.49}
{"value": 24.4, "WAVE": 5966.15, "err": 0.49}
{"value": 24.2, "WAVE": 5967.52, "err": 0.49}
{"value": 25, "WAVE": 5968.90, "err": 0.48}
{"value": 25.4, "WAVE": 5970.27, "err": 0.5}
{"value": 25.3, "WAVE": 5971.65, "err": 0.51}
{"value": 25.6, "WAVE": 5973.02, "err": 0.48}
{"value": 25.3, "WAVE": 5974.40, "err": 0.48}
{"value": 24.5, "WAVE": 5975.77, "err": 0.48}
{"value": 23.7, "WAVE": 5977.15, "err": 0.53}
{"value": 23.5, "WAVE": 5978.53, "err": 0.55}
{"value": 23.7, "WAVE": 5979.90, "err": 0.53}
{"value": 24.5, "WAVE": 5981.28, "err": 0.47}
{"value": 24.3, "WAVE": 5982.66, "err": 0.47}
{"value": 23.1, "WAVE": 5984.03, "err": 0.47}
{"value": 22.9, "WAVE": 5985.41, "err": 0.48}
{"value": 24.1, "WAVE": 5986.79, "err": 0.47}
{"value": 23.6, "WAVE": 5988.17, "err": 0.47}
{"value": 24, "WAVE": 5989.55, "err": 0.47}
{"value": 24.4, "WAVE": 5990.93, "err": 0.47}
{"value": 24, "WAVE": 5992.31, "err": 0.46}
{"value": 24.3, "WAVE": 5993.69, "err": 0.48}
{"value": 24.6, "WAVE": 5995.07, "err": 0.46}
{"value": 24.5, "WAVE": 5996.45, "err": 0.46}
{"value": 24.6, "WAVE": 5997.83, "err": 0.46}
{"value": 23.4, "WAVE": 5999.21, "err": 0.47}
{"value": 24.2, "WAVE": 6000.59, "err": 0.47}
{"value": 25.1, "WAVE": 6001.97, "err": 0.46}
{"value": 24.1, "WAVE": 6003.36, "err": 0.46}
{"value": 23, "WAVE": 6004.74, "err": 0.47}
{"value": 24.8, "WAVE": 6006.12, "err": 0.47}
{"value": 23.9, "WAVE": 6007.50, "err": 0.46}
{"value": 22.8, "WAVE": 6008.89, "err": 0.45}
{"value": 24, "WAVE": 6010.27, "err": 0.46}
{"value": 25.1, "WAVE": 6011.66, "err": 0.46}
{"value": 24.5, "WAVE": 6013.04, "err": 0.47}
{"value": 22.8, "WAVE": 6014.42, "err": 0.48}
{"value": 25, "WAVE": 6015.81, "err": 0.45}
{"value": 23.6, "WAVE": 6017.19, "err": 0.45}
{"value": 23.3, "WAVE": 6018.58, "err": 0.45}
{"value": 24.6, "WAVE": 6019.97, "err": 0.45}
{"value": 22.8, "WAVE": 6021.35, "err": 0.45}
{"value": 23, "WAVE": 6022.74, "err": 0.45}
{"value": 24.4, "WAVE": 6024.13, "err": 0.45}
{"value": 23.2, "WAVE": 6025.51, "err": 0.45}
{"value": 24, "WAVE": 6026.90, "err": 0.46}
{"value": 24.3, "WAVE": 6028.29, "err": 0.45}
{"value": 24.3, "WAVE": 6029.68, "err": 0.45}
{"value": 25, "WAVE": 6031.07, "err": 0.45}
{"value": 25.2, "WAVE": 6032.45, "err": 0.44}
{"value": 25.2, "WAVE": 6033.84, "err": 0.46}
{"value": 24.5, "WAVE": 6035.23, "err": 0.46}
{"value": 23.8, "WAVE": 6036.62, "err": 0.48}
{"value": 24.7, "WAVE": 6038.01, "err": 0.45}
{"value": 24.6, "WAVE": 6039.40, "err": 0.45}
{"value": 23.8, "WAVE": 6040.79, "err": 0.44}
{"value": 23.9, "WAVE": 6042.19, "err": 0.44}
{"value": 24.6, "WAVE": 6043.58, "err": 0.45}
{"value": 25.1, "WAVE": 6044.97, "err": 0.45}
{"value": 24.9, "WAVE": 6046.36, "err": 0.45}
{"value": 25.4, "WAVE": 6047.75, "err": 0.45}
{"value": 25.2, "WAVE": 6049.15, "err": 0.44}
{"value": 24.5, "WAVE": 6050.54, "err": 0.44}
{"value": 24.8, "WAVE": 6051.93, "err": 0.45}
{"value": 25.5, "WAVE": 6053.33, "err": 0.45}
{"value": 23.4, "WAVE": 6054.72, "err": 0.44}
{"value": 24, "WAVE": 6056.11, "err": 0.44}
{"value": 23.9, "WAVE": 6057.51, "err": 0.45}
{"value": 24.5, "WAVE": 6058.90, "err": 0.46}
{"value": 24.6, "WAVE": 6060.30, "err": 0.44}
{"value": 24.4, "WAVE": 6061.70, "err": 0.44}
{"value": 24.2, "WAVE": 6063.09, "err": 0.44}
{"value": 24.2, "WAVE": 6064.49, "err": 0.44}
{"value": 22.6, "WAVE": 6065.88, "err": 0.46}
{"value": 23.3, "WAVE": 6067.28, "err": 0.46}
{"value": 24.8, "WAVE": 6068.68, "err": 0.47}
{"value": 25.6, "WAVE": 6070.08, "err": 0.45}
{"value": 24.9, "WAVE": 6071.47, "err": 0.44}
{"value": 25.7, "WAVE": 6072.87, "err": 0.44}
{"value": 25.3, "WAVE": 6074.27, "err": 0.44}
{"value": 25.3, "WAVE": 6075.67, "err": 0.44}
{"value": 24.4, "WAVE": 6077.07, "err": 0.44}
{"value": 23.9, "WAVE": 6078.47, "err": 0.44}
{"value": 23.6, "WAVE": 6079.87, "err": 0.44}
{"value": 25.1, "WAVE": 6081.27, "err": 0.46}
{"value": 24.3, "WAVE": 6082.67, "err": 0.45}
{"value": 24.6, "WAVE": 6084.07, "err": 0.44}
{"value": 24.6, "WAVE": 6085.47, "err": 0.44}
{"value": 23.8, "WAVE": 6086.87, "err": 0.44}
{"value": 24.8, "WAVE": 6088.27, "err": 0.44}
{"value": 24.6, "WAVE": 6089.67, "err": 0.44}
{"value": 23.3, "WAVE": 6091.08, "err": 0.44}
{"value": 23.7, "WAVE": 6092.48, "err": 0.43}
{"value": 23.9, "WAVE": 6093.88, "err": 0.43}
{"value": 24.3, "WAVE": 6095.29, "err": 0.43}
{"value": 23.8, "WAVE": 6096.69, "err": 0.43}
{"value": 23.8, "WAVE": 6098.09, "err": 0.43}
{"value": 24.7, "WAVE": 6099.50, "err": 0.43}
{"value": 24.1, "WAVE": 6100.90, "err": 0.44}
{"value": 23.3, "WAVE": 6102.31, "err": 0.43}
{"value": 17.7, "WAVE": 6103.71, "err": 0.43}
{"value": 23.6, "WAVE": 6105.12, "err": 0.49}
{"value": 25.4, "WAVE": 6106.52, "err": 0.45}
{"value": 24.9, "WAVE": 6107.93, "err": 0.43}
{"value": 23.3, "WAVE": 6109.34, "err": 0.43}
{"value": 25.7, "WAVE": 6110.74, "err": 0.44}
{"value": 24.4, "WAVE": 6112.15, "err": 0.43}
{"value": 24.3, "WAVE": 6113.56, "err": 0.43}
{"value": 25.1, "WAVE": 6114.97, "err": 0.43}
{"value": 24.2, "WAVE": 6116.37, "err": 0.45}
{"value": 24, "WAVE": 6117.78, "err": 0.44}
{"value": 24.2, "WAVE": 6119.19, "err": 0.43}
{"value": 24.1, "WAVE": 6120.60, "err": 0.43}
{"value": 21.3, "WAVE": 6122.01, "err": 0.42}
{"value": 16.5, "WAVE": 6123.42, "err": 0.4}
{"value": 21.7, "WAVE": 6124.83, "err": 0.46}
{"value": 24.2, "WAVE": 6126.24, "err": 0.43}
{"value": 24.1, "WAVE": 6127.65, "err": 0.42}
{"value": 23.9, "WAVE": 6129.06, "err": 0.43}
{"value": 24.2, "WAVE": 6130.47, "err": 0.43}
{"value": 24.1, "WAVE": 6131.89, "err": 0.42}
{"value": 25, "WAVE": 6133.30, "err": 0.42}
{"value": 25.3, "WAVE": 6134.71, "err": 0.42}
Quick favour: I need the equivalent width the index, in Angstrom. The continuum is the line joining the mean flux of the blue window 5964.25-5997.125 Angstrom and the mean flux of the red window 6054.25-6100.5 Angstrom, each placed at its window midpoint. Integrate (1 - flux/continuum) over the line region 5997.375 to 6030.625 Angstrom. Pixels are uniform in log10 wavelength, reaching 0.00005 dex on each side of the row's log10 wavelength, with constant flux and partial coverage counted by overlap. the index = 0.5 Angstrom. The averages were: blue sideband 24.3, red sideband 24.3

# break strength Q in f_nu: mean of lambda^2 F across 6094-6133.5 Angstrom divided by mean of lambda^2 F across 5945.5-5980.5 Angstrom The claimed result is 1.01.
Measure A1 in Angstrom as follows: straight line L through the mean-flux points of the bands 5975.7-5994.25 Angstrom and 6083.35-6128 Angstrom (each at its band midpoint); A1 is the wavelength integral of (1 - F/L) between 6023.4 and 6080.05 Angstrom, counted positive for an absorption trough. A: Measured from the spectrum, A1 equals -1.79 Angstrom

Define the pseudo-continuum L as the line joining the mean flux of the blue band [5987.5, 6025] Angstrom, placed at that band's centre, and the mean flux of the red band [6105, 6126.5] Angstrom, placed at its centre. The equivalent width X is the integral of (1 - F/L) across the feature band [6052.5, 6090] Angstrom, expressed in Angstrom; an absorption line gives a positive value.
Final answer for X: -1.1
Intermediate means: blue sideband 24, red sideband 23.5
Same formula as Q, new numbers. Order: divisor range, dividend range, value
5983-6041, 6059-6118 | 1.03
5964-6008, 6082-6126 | 1.01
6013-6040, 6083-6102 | 1.02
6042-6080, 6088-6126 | 0.97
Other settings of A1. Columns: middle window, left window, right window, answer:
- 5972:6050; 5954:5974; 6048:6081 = 1.1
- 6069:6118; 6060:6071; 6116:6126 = -2.1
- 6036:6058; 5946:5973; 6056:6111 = -0.2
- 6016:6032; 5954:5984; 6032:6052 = 0.4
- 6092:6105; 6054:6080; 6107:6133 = 0.4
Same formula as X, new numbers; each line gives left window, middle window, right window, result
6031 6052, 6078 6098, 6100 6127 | -0.32 Angstrom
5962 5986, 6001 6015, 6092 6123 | 0.14 Angstrom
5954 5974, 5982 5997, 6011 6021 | 0.23 Angstrom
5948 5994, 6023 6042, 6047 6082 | 0.07 Angstrom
